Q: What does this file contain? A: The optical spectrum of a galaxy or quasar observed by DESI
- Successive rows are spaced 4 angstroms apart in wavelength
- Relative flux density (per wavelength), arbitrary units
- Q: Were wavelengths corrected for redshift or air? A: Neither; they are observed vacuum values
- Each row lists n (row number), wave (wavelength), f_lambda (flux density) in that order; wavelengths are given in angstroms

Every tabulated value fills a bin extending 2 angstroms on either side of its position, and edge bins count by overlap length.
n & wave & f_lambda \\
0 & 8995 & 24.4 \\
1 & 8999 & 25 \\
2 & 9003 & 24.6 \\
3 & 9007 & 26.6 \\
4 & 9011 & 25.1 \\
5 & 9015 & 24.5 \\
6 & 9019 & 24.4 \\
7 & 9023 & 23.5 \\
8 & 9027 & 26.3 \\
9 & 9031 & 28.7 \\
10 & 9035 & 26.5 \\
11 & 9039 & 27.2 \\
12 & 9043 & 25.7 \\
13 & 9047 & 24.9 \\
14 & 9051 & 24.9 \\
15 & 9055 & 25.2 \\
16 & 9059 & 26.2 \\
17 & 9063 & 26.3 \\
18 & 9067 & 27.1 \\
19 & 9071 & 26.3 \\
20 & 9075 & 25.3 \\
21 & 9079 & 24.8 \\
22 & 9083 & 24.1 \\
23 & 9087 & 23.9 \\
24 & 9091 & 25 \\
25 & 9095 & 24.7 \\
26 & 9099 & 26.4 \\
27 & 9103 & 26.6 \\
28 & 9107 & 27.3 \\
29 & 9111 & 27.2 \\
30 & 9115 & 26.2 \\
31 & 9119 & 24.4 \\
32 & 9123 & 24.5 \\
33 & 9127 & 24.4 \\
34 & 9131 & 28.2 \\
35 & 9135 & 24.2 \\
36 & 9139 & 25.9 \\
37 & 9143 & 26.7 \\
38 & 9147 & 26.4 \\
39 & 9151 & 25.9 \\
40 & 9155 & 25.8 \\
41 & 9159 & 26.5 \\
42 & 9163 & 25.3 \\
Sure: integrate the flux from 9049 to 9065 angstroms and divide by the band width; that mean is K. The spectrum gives 25.6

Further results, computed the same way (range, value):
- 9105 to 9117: 26.9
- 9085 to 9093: 24.4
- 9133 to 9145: 25.6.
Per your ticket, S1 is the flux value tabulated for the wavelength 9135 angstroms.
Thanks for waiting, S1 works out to 24.2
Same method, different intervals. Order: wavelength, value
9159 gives 26.5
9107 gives 27.3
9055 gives 25.2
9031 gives 28.7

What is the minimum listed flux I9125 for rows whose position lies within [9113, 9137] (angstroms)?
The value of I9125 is 24.2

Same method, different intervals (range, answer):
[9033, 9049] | 24.9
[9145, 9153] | 25.9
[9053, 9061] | 25.2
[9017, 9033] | 23.5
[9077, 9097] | 23.9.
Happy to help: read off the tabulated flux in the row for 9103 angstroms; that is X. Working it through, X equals 26.6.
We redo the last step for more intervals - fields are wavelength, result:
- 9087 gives 23.9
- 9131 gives 28.2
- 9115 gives 26.2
